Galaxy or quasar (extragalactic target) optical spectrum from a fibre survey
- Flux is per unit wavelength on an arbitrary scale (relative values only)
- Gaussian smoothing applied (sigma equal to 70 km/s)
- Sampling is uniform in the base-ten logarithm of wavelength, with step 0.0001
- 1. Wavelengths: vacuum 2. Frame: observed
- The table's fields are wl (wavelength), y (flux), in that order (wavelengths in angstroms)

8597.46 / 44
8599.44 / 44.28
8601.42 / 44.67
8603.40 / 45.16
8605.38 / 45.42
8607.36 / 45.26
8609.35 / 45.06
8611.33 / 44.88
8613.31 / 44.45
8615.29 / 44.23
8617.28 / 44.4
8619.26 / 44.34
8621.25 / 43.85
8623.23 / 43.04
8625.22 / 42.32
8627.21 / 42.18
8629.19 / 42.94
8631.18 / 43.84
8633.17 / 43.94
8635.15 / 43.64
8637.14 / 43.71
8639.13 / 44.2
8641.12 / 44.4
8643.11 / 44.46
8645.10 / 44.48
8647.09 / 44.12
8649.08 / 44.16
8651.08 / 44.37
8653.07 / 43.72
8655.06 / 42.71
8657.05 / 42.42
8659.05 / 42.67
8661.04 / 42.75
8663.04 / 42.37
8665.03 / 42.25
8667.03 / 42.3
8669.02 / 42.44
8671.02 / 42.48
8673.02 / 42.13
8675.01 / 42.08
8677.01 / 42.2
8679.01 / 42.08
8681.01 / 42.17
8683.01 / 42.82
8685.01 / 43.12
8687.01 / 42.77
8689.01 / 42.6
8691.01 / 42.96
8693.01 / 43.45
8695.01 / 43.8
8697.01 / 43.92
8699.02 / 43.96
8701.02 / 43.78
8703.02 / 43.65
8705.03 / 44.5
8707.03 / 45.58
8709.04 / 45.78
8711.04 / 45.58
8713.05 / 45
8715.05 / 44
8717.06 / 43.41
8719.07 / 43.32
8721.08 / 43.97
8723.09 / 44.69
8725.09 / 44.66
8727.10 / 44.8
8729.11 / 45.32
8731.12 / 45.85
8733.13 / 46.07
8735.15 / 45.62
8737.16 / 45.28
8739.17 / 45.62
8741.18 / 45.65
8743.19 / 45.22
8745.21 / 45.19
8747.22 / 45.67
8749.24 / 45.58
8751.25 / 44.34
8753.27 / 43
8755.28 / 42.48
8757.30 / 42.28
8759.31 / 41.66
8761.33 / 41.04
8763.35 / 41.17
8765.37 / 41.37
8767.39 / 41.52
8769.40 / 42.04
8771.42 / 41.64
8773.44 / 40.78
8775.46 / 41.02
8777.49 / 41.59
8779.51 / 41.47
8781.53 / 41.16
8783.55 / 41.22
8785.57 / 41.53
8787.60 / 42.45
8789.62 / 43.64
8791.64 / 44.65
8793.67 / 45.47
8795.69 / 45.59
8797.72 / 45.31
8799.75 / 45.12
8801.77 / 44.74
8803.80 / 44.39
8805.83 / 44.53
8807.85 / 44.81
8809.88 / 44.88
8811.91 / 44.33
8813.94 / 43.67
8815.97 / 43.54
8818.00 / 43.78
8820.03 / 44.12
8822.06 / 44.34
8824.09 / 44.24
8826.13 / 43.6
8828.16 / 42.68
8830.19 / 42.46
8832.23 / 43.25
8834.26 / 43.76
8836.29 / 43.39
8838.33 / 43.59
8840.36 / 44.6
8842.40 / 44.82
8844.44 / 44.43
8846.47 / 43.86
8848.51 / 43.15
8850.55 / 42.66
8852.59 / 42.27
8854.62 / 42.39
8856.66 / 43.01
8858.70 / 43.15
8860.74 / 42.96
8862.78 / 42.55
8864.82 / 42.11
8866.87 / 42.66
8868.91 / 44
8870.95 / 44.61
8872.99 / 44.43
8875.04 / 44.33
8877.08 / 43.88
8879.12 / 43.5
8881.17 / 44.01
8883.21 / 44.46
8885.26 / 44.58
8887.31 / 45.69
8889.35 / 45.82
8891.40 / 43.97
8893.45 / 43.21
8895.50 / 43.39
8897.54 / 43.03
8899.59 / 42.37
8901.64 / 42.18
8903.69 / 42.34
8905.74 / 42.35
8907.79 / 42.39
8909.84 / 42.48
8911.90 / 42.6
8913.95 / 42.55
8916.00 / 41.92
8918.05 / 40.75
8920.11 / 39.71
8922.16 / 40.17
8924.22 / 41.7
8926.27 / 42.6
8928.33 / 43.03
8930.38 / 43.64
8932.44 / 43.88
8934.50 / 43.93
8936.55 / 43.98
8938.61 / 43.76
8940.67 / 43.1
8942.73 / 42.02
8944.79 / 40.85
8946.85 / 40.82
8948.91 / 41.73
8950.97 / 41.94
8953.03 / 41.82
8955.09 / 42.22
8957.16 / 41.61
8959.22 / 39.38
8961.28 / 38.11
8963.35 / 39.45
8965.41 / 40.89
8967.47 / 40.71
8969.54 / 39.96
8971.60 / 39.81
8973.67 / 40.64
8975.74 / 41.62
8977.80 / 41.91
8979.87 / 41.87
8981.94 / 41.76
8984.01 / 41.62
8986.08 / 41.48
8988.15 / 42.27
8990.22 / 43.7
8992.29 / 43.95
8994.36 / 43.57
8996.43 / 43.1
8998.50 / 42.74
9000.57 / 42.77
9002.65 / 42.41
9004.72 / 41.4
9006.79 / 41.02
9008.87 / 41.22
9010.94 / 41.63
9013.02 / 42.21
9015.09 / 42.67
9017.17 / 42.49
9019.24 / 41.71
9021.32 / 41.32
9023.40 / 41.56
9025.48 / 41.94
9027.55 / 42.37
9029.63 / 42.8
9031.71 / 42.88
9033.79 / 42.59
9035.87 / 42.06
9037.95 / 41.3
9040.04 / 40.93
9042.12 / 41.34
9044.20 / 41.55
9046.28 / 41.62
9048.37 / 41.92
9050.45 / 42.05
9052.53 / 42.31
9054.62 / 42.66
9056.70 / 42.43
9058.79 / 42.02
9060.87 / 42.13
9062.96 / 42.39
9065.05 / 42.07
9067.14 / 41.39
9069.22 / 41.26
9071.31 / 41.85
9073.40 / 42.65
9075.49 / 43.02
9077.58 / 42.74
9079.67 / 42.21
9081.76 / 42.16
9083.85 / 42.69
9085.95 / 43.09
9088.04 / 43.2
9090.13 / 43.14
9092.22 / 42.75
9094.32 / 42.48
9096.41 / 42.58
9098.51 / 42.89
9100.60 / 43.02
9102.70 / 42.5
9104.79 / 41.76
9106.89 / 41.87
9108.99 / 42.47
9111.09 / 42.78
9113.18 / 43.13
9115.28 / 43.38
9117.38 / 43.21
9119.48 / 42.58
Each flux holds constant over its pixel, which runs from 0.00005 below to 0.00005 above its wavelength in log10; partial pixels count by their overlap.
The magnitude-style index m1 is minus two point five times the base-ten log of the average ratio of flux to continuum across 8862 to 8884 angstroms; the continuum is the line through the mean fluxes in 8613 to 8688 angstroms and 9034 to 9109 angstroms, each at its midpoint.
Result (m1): -0.03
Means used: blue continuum 43.2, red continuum 42.2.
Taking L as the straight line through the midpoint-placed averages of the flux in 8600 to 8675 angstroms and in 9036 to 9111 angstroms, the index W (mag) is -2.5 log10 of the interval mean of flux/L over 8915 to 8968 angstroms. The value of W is 0.03 mag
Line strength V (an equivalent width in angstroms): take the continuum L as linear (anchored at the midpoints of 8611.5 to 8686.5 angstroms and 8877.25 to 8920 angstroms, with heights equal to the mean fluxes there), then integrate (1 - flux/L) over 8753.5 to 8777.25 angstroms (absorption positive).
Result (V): 0.9 angstroms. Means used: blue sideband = 43.2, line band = 41.6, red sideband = 43.1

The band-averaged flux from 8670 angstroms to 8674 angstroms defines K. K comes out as 42.2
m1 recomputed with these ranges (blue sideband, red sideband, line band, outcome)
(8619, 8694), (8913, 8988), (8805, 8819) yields -0.05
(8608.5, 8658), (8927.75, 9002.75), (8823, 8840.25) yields -0.02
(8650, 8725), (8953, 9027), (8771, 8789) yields 0.04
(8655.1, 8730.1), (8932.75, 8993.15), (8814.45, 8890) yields -0.03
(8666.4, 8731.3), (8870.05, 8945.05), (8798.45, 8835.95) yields -0.02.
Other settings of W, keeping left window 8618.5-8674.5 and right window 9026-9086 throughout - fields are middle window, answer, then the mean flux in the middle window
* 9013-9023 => 0.01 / 42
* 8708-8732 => -0.04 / 44.7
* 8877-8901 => -0.03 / 44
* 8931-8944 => -0.02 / 43.4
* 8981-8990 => 0.01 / 41.9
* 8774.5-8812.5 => -0.02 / 43.6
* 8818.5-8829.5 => -0.02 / 43.8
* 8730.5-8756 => -0.05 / 45.1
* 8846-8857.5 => 0.00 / 42.8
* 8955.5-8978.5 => 0.05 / 40.4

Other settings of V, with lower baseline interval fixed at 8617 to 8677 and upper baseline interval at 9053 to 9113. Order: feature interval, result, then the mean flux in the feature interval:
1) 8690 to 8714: -0.7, 44.3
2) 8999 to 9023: 0.4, 41.9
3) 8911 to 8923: 0.4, 41.3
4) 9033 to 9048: 0.3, 41.6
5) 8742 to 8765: -0.2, 43.4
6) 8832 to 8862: -0.4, 43.4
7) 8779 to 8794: 0.1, 42.6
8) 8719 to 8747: -1.3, 45.2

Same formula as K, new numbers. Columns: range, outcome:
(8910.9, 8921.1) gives 41.5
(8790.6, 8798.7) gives 45.2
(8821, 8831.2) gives 43.5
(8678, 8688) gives 42.6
